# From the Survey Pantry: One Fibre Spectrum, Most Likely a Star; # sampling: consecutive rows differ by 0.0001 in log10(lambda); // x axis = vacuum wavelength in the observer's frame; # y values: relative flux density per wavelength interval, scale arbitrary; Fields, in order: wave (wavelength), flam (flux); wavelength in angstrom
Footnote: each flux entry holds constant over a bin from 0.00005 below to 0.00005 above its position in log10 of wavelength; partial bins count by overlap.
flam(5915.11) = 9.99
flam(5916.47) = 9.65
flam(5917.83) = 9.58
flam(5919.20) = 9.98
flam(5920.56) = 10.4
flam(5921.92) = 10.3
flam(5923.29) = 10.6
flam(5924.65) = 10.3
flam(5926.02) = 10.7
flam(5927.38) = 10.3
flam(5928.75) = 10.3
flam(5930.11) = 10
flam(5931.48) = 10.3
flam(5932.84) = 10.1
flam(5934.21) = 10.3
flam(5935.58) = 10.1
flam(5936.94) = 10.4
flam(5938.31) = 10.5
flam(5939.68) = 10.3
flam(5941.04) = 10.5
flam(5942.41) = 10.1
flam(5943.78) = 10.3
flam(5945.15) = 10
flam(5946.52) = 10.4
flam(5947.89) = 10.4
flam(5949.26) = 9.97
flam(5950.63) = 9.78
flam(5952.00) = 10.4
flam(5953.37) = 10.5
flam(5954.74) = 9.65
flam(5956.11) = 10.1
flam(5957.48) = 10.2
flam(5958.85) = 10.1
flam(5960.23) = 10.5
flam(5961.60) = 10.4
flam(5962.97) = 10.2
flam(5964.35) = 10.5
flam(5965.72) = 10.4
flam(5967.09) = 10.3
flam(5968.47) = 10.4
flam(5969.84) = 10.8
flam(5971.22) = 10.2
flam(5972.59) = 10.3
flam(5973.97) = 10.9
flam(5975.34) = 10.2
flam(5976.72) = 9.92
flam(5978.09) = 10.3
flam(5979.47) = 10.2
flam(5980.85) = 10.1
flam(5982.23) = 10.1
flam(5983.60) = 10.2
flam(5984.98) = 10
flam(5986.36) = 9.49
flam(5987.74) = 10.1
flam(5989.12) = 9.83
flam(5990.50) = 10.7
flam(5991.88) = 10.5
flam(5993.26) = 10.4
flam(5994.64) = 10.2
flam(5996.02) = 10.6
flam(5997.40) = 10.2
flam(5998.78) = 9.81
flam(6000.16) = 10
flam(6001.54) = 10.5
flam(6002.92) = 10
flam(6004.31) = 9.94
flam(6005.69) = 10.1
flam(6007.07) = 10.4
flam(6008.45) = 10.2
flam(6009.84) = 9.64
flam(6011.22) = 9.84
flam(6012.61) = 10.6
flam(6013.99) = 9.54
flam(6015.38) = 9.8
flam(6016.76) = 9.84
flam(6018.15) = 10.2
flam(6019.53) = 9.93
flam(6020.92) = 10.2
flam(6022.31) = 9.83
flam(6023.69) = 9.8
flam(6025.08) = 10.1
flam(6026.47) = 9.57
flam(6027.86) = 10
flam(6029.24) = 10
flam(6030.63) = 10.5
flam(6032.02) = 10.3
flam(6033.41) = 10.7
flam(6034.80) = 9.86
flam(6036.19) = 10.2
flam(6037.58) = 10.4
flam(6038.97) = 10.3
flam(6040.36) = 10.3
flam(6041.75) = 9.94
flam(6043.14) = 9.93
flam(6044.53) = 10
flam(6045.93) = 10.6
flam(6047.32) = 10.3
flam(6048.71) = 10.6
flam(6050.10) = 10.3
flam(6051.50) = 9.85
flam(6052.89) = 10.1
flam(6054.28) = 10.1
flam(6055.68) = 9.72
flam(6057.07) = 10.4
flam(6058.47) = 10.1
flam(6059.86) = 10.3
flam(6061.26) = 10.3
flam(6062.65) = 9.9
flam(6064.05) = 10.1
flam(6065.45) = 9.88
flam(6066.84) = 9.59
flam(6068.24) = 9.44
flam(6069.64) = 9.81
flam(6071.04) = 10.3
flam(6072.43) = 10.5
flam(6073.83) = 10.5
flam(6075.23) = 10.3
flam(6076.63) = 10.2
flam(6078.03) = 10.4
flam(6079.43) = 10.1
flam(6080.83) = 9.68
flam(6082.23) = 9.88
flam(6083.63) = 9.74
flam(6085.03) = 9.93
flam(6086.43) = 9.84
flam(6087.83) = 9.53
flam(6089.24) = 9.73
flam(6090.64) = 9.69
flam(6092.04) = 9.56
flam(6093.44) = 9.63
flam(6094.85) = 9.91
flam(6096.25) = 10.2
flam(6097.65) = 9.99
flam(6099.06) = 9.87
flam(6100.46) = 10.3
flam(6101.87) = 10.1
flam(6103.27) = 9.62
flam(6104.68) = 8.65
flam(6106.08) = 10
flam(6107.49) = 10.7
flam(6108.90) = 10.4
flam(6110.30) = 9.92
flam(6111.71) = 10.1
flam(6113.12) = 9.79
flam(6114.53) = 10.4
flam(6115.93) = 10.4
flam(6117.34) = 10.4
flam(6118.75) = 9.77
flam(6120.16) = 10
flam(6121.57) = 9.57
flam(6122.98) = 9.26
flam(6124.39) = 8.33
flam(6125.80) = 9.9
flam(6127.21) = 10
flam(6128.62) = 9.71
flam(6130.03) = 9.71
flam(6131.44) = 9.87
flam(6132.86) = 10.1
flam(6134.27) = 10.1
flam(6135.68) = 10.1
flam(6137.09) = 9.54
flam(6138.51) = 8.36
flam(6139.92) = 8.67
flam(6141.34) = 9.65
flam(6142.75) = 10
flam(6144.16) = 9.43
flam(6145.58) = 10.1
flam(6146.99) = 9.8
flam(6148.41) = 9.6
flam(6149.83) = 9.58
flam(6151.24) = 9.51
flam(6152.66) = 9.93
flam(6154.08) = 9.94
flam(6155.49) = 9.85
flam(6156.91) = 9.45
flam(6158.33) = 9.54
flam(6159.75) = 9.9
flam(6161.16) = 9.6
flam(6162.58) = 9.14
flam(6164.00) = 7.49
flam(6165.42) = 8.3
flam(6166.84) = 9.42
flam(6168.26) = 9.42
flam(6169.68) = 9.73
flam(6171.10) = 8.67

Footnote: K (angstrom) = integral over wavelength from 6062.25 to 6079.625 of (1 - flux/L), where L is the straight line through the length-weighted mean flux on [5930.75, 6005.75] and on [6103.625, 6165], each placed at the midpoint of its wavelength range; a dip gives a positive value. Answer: -0.3 angstrom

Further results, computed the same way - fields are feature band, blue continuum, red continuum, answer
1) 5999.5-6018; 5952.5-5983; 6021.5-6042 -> 0.3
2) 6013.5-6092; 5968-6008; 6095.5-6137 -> 0.1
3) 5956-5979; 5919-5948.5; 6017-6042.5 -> -0.2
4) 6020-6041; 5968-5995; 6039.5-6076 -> 0.1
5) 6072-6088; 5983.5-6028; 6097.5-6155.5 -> -0.3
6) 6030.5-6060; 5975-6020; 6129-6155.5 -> -0.7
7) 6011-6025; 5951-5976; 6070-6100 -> 0.3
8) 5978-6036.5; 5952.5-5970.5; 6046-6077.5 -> 0.8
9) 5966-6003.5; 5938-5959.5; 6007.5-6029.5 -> -0.6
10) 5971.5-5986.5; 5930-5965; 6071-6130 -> 0.0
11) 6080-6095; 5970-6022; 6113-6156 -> 0.2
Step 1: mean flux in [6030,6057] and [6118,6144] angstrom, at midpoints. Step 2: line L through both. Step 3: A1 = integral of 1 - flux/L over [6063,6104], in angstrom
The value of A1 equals -0.05 angstrom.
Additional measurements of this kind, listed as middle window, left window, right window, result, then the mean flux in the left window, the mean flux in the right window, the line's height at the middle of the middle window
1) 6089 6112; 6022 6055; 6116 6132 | -0.17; 10.2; 9.71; 9.83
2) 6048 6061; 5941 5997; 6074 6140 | -0.22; 10.2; 9.84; 10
